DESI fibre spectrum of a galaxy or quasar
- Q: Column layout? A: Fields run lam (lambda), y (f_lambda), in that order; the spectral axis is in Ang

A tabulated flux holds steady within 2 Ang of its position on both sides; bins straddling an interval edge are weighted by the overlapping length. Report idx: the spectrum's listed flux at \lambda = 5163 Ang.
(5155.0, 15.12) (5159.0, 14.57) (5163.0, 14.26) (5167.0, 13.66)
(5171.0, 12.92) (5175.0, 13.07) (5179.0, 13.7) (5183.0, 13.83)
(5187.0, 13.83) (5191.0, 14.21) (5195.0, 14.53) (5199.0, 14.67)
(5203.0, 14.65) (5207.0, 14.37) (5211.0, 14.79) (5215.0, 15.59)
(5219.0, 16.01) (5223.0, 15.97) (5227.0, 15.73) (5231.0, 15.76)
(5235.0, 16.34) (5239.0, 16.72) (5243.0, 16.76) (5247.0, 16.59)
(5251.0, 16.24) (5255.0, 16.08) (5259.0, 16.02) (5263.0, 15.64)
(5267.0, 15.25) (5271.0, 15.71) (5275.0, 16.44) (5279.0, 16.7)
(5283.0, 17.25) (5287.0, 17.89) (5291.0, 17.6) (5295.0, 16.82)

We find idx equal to 14.26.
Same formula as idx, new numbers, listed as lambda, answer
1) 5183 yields 13.83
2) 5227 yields 15.73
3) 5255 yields 16.08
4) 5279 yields 16.7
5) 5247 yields 16.59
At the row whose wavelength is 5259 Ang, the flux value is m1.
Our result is 16.02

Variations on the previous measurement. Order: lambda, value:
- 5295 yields 16.82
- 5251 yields 16.24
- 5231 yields 15.76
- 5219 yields 16.01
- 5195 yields 14.53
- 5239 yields 16.72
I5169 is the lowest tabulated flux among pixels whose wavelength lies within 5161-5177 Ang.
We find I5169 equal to 12.92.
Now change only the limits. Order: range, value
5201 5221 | 14.37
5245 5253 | 16.24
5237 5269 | 15.25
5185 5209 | 13.83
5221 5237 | 15.73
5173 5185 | 13.07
